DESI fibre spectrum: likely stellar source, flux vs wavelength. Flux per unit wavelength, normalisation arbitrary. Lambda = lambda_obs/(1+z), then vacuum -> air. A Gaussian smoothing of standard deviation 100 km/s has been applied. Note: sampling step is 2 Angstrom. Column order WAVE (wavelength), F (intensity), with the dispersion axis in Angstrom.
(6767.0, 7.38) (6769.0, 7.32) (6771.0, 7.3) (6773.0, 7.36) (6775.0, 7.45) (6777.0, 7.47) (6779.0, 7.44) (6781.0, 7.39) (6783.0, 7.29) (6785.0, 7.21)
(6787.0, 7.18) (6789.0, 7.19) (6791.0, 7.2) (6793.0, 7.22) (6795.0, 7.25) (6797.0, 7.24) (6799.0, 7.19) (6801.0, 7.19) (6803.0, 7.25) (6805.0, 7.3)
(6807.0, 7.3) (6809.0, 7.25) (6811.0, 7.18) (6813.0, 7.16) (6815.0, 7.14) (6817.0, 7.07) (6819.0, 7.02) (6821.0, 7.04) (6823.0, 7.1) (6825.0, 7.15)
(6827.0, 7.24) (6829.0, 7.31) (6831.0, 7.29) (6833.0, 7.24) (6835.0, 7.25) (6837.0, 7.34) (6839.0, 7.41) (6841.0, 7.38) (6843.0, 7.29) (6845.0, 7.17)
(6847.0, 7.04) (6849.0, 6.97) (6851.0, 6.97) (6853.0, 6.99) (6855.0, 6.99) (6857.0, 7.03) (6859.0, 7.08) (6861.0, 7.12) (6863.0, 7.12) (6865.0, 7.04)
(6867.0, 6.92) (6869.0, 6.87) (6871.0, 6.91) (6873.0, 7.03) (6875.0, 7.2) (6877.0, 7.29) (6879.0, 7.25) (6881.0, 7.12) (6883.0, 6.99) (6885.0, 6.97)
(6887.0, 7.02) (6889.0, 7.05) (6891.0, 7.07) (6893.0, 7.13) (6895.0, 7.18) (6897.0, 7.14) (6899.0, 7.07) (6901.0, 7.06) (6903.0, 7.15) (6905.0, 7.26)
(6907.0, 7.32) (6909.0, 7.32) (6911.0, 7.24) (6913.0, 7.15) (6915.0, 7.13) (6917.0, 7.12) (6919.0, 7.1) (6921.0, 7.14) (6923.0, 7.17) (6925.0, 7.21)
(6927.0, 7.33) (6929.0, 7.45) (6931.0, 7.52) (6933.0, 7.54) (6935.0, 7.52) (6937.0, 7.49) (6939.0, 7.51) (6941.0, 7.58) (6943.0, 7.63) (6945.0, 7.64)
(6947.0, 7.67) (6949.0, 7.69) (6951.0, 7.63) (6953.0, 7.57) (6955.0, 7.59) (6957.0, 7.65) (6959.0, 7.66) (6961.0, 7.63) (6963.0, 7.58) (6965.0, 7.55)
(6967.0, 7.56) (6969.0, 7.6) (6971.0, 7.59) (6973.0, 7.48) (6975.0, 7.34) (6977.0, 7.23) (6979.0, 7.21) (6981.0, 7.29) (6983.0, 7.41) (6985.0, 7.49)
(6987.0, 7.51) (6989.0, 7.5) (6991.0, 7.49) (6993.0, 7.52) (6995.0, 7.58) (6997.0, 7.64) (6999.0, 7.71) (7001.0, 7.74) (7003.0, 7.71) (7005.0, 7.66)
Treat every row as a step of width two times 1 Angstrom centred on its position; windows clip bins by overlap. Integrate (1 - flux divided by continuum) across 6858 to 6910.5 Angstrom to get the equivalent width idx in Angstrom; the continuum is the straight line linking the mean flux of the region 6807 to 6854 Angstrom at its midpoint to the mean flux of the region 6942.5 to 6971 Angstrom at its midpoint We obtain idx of 1.9 Angstrom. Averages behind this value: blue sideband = 7.18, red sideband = 7.62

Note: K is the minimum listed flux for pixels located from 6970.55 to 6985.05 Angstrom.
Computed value 7.21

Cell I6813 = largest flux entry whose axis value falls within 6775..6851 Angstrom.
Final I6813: 7.47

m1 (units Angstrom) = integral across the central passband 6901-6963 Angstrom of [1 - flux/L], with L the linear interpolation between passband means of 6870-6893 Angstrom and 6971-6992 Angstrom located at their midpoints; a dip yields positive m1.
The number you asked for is -1.5 Angstrom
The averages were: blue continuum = 7.08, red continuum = 7.4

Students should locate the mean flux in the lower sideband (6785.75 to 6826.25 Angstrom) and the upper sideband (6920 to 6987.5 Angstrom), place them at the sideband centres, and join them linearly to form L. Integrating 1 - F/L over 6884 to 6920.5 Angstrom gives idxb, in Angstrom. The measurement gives 1.21 Angstrom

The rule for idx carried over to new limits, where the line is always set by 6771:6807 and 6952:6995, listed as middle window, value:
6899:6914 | 0.4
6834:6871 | 1.3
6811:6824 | 0.4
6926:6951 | -0.3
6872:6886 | 0.5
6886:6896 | 0.4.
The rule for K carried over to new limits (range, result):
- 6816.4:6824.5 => 7.02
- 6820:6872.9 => 6.87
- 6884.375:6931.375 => 6.97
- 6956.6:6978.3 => 7.23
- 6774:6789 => 7.18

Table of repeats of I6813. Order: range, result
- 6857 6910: 7.32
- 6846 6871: 7.12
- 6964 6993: 7.6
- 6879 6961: 7.69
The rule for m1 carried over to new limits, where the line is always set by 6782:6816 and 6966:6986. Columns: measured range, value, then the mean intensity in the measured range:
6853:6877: 0.8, 7.04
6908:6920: 0.3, 7.18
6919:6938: 0.0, 7.36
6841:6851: 0.2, 7.13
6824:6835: 0.0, 7.25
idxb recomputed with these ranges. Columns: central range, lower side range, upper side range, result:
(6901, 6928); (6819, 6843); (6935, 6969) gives 1.0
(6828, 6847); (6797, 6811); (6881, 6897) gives -0.3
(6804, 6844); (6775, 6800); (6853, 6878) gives -0.3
